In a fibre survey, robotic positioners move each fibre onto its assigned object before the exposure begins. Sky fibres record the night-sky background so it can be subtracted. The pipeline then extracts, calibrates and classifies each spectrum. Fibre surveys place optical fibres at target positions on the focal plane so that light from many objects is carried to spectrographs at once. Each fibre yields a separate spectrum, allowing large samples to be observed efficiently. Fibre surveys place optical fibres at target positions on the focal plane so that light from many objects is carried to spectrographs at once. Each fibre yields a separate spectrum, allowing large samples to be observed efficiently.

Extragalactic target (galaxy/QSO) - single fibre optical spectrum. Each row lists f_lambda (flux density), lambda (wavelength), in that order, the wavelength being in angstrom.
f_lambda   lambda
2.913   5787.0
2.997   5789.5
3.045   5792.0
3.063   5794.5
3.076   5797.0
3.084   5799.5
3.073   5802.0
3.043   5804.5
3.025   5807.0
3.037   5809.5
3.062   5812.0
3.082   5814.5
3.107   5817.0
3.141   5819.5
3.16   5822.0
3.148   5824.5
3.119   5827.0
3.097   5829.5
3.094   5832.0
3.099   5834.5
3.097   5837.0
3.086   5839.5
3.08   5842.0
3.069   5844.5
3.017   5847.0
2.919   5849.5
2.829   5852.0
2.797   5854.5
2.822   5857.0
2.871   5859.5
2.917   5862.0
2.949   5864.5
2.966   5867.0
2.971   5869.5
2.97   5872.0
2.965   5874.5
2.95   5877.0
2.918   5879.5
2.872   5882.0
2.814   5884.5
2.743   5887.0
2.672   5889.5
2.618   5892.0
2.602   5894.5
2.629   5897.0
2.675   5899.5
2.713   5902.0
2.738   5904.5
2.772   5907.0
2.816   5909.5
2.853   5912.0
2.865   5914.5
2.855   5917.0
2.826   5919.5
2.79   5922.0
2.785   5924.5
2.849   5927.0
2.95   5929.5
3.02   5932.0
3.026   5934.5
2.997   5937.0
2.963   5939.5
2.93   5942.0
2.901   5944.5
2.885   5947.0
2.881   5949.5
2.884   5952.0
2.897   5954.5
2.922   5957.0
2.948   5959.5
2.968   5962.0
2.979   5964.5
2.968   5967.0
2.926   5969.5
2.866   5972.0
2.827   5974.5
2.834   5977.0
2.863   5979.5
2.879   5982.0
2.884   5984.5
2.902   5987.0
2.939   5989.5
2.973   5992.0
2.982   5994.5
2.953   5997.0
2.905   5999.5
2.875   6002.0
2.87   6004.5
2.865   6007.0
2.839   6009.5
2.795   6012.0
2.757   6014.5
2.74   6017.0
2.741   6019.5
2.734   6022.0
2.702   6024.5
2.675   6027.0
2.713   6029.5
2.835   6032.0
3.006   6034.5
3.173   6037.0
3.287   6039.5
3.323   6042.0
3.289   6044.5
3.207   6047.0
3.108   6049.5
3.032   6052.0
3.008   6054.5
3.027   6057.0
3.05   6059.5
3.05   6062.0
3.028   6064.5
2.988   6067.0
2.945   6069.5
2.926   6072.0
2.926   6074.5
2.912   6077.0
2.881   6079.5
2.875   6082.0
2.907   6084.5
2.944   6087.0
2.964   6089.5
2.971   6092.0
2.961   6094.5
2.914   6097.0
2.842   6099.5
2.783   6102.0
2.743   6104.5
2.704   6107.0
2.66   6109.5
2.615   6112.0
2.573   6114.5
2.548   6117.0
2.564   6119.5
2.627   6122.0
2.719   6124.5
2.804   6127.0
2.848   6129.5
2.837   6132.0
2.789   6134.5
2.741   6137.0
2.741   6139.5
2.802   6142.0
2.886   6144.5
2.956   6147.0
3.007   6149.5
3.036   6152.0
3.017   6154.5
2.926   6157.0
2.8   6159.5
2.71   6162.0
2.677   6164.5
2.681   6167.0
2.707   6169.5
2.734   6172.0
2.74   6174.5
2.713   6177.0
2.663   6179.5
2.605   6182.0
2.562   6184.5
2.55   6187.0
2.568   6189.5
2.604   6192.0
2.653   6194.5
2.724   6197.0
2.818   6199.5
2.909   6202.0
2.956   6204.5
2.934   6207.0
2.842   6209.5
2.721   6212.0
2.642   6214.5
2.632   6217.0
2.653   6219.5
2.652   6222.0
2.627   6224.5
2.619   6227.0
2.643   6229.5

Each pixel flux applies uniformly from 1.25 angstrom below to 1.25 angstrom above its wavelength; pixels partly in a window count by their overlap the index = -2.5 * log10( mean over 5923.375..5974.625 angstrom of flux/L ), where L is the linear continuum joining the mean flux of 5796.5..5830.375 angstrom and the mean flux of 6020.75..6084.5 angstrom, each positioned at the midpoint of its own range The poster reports 0.039 mag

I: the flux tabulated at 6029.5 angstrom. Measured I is 2.713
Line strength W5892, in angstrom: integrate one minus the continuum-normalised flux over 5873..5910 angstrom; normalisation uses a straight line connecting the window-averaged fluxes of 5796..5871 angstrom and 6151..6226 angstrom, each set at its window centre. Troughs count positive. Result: 2.6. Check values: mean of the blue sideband 3.03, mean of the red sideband 2.73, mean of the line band 2.77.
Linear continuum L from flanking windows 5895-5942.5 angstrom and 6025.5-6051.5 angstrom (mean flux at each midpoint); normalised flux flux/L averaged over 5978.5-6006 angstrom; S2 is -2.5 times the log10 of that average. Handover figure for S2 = 0.02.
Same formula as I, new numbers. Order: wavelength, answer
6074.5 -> 2.926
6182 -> 2.605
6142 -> 2.802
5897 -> 2.629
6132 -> 2.837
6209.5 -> 2.842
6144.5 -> 2.886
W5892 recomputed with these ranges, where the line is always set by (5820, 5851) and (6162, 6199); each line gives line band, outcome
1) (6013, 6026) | 0.6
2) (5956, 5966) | -0.1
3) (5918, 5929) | 0.6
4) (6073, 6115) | -1.1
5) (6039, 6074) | -3.4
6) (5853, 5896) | 2.7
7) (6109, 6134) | 0.4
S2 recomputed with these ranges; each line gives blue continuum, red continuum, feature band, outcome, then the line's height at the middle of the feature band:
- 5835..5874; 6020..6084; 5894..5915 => 0.09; 2.97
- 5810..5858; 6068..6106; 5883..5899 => 0.13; 3.01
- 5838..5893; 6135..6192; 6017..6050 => -0.06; 2.82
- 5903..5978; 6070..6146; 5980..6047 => -0.02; 2.85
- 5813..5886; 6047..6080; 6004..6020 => 0.07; 3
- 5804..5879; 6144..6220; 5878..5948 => 0.05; 2.96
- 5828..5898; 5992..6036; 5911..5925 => 0.02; 2.88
